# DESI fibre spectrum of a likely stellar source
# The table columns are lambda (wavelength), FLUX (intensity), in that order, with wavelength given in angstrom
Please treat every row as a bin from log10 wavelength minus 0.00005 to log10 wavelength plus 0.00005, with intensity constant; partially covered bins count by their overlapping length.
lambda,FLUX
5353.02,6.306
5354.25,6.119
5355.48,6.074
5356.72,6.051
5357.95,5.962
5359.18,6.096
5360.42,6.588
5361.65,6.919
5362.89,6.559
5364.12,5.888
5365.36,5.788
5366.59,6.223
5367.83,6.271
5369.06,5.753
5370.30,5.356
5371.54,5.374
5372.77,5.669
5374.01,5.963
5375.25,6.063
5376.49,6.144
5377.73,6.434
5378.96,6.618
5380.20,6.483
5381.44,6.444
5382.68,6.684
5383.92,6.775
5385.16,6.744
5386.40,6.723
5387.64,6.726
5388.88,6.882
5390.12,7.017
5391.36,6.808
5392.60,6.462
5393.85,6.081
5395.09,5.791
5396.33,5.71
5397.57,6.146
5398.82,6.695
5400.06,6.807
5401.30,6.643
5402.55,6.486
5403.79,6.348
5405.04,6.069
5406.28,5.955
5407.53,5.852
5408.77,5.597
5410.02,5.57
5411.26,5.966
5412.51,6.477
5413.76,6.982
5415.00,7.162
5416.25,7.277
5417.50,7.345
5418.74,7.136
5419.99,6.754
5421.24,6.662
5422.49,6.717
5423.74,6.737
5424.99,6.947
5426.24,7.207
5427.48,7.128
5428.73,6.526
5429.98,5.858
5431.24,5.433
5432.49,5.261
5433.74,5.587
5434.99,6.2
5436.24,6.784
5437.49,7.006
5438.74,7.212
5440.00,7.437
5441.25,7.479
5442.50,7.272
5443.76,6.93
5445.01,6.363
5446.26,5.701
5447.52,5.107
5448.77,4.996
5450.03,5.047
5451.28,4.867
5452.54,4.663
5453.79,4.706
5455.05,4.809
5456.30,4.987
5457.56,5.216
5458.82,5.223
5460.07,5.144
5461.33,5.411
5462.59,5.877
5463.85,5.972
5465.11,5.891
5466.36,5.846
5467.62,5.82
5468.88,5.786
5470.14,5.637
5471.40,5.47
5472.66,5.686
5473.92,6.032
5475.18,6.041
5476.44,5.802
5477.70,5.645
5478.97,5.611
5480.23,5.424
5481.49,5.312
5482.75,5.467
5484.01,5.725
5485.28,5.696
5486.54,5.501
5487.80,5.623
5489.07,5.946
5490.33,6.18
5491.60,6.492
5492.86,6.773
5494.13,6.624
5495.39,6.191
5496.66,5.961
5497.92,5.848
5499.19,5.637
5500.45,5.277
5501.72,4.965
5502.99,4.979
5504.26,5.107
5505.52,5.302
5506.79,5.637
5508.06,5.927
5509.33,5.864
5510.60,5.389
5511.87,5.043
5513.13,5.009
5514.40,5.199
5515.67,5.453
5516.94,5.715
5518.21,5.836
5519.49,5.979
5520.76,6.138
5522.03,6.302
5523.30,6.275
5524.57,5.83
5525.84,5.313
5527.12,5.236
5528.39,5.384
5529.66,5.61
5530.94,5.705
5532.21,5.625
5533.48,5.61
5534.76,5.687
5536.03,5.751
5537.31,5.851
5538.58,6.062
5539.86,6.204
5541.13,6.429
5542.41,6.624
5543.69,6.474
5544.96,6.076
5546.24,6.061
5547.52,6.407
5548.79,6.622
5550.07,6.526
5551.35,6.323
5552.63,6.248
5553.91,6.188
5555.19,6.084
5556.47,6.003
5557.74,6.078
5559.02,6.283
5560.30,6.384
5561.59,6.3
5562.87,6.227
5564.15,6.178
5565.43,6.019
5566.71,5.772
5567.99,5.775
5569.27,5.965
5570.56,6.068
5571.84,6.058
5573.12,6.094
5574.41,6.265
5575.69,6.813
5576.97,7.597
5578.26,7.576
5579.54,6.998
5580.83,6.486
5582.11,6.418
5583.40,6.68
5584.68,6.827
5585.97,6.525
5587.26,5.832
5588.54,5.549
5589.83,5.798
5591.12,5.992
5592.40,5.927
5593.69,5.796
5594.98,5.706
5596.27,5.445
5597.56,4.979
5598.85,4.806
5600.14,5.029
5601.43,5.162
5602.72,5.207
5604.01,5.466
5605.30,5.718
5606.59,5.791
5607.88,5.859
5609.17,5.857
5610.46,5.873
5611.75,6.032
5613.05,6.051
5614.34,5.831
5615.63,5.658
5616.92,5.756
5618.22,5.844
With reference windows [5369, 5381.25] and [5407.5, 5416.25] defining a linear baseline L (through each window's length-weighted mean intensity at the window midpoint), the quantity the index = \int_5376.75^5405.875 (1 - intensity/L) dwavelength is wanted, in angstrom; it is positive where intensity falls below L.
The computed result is -1.6 angstrom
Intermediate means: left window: 6.01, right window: 6.33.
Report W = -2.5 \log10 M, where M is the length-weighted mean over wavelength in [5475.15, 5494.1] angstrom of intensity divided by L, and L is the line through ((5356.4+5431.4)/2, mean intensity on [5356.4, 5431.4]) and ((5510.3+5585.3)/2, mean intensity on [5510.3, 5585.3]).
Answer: 0.069 mag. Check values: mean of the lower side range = 6.39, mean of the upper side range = 6.09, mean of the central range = 5.83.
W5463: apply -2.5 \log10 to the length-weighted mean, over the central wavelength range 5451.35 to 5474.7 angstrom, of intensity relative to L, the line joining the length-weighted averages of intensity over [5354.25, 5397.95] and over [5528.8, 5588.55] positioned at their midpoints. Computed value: 0.150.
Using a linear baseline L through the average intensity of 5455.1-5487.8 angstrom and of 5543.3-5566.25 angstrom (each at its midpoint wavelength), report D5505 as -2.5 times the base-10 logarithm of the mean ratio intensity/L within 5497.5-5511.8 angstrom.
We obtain 0.083 mag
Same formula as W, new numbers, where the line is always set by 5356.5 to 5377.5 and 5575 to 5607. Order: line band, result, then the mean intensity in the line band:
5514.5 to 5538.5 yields 0.052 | 5.73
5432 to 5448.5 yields -0.076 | 6.47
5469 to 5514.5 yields 0.065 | 5.67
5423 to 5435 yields -0.046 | 6.3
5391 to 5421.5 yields -0.067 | 6.42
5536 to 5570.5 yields -0.031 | 6.19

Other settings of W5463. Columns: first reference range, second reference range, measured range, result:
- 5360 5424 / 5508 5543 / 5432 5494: 0.04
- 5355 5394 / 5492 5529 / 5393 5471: -0.02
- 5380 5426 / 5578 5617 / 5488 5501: 0.03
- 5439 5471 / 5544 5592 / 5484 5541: 0.05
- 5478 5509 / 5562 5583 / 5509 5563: 0.03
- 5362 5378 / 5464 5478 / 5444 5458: 0.13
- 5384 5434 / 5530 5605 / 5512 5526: 0.09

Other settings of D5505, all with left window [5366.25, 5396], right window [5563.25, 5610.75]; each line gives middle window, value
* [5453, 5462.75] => 0.20 mag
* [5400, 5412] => 0.03 mag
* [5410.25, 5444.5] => -0.08 mag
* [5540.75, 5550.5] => -0.06 mag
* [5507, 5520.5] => 0.10 mag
